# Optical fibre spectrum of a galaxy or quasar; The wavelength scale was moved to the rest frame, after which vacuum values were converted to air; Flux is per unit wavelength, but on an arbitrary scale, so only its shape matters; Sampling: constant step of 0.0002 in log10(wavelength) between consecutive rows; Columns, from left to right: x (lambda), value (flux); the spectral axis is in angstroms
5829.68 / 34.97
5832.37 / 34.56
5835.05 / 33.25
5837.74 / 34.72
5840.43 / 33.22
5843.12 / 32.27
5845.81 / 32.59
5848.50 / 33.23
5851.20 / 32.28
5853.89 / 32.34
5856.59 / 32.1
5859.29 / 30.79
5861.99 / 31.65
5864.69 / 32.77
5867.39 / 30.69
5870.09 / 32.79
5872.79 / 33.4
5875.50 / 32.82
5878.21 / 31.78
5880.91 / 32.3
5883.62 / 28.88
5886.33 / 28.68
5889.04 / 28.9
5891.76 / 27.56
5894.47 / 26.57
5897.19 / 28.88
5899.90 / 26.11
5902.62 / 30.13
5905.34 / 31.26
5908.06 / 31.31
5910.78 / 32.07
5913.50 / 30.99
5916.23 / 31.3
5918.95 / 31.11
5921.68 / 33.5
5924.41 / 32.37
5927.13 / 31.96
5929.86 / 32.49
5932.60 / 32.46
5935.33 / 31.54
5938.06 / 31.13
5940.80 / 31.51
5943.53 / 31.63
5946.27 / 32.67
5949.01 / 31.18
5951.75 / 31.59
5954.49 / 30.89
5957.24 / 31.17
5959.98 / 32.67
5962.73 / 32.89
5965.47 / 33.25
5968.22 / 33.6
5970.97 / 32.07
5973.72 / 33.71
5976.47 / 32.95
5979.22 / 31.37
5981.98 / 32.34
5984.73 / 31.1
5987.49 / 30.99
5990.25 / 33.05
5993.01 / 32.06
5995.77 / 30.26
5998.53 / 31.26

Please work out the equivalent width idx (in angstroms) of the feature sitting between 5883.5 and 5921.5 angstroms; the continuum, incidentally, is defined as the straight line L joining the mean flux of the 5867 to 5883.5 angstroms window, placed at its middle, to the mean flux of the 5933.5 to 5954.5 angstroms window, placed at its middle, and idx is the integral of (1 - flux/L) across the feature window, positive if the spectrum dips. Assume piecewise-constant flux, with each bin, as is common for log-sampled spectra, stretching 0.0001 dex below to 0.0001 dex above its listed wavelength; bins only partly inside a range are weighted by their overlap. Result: 2.64 angstroms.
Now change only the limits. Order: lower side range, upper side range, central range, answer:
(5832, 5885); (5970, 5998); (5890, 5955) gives 2.5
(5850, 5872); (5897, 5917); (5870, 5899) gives 1.0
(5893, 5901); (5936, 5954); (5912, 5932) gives -1.7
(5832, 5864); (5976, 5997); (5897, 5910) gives 1.0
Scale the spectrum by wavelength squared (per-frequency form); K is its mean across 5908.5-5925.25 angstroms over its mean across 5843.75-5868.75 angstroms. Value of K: 1.0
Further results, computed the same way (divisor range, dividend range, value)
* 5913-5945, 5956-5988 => 1.03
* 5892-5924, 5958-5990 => 1.10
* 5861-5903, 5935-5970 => 1.08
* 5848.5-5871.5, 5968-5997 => 1.04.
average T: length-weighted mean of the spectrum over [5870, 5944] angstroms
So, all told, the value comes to 30.9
